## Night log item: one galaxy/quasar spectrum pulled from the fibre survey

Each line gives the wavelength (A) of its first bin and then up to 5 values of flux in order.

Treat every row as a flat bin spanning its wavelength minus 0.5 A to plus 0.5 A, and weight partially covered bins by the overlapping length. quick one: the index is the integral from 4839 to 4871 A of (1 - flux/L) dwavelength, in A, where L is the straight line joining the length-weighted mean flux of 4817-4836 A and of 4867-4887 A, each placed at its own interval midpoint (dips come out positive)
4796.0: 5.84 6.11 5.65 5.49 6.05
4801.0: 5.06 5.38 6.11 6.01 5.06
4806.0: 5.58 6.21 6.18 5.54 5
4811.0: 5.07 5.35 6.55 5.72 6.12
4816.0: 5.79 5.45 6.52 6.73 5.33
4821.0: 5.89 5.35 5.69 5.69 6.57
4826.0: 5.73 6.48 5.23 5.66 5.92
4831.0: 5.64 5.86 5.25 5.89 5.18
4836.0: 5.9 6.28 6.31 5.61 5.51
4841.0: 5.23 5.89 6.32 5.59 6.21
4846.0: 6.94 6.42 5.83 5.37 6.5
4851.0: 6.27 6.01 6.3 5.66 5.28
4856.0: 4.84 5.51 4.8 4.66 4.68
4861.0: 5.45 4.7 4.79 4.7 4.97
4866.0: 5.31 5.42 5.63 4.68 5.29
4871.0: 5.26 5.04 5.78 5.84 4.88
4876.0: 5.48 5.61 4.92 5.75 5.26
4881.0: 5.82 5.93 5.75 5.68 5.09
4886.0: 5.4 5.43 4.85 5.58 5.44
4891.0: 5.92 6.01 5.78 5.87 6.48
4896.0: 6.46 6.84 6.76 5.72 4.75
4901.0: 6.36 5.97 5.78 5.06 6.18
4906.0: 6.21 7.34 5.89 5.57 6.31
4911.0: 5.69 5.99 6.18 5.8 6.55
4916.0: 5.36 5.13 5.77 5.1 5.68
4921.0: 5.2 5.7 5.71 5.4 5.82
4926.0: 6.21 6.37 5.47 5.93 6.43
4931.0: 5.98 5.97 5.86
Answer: 0.51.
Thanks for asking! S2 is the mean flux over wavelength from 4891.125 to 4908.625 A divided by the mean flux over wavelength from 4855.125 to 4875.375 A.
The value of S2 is 1.19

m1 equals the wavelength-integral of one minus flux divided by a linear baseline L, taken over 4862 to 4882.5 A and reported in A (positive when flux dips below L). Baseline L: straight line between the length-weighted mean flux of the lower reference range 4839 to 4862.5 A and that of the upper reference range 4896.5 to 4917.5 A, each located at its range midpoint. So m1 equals 1.7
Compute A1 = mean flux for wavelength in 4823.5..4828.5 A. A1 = 5.94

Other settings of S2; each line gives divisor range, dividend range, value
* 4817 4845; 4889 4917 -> 1.03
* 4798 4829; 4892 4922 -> 1.03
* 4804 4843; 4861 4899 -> 0.96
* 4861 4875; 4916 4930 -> 1.09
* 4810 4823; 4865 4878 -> 0.92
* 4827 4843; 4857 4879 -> 0.90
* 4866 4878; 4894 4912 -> 1.14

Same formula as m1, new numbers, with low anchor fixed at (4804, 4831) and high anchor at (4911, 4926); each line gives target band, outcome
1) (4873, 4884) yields 0.4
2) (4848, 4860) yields 0.4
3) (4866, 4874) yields 0.6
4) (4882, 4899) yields -0.3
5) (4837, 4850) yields -0.5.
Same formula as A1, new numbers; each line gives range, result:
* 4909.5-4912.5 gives 6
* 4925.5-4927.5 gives 6.29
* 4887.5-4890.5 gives 5.29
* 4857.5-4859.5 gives 4.73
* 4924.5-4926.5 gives 6.02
